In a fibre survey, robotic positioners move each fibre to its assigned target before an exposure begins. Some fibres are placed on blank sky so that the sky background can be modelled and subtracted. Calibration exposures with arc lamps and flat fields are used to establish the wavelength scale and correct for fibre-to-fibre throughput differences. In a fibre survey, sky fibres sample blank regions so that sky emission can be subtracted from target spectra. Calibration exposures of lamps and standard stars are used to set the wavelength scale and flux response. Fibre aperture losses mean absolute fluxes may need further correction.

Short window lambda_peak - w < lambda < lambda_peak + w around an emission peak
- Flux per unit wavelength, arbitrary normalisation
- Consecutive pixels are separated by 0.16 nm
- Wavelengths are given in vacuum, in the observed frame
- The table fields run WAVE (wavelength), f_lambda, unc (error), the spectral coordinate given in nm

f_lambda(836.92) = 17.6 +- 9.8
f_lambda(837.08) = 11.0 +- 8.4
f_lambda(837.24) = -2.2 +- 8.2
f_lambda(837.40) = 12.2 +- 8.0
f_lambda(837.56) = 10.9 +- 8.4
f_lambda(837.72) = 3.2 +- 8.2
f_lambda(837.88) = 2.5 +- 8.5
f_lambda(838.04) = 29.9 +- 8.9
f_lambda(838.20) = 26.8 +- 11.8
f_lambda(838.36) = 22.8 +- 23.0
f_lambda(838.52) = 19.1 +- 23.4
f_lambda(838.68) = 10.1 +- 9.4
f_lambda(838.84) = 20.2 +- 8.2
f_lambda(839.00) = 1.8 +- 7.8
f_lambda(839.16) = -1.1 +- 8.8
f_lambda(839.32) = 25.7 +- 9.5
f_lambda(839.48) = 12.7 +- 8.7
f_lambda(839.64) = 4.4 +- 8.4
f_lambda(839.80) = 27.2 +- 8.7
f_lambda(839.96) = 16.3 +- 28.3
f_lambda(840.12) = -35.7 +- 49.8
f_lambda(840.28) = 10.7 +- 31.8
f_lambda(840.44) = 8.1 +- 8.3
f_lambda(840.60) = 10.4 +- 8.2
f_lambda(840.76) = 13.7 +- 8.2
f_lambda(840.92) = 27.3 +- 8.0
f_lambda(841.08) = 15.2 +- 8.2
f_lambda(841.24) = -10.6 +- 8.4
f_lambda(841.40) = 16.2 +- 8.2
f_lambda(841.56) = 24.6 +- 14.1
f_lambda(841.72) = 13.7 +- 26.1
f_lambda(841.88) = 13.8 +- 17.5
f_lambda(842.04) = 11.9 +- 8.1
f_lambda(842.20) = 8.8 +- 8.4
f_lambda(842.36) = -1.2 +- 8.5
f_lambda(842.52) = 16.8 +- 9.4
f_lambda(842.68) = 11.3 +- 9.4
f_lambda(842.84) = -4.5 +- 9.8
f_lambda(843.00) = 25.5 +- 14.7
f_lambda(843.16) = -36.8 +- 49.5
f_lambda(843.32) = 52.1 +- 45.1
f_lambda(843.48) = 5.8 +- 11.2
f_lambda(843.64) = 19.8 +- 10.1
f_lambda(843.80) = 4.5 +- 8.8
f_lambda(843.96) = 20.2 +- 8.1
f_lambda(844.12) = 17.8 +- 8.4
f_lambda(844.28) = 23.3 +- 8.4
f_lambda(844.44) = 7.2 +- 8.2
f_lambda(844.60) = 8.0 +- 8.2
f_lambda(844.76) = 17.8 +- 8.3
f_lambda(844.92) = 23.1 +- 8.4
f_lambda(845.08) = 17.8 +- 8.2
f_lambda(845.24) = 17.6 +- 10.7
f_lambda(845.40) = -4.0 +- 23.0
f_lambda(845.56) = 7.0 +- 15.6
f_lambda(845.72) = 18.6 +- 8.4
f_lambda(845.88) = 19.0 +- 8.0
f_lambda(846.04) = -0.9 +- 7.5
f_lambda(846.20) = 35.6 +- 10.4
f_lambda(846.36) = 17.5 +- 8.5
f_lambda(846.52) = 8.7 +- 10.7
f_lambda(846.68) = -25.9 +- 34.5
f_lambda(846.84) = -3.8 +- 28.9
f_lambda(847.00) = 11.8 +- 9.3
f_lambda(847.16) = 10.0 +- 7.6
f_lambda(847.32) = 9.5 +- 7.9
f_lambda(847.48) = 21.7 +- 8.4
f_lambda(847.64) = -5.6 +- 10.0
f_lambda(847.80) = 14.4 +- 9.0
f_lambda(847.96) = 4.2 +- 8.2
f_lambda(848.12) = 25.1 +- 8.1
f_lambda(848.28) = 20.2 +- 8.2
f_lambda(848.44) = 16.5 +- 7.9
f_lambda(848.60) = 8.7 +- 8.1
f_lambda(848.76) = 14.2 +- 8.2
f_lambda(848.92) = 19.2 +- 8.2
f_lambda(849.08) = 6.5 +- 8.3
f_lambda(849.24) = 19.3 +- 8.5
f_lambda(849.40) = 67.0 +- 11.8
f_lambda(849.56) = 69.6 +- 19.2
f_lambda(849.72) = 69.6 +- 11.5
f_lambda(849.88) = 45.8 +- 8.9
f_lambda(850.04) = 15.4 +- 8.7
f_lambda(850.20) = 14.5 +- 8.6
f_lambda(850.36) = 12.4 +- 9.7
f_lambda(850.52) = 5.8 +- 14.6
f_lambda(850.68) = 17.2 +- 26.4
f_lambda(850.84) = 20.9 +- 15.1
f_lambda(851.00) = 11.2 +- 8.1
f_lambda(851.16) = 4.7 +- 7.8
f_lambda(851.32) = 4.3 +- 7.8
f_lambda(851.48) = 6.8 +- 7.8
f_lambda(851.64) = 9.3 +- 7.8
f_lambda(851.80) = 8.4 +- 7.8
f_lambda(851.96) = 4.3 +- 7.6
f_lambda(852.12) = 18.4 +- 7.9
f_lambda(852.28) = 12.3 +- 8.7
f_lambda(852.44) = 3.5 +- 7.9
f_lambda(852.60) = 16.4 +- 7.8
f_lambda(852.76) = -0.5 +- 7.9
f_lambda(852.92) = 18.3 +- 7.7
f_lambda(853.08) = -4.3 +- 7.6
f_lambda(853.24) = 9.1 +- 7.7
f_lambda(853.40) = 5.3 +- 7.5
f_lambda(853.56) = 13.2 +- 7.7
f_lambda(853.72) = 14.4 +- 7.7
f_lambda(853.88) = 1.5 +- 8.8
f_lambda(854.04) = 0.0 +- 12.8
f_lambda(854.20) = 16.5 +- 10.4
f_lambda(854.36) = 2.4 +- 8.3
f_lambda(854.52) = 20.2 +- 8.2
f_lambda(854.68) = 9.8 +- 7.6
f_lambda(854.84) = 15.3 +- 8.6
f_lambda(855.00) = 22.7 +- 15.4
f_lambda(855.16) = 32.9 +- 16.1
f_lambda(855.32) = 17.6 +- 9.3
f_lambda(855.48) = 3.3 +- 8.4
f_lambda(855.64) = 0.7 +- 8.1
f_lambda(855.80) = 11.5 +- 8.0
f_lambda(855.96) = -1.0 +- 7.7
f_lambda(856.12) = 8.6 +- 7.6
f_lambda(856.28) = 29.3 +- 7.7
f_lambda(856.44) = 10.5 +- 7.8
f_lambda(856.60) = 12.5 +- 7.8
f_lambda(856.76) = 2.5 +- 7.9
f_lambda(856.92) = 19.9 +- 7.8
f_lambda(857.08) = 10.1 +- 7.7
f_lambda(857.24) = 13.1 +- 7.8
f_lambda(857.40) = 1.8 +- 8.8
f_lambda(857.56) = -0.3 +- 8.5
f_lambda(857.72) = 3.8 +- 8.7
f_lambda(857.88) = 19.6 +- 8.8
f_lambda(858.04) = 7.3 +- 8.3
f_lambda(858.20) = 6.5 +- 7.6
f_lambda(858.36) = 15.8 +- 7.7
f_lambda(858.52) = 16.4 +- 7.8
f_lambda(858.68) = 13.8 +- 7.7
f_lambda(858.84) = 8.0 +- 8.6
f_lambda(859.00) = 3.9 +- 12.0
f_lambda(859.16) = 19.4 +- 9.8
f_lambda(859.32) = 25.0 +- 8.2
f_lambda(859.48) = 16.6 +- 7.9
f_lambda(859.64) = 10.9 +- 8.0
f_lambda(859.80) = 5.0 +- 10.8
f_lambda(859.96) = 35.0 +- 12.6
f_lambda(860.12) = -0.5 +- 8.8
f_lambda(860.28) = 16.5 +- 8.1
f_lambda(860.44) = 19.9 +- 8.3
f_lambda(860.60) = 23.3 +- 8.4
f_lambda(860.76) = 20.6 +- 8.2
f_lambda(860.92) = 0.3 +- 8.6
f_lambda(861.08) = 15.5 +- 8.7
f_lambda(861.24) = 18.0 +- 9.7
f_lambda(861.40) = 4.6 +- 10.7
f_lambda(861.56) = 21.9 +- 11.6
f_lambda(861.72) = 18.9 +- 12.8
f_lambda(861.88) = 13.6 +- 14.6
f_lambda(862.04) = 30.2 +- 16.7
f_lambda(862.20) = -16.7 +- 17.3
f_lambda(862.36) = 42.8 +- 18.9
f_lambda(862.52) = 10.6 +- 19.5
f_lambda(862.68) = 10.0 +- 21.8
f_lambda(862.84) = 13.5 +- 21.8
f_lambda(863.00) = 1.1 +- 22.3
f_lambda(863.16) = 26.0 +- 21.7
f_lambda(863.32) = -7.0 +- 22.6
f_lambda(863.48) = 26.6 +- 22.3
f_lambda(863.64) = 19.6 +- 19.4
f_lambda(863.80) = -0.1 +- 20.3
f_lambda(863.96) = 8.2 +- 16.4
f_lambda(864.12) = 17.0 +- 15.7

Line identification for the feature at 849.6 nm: H-gamma 4340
